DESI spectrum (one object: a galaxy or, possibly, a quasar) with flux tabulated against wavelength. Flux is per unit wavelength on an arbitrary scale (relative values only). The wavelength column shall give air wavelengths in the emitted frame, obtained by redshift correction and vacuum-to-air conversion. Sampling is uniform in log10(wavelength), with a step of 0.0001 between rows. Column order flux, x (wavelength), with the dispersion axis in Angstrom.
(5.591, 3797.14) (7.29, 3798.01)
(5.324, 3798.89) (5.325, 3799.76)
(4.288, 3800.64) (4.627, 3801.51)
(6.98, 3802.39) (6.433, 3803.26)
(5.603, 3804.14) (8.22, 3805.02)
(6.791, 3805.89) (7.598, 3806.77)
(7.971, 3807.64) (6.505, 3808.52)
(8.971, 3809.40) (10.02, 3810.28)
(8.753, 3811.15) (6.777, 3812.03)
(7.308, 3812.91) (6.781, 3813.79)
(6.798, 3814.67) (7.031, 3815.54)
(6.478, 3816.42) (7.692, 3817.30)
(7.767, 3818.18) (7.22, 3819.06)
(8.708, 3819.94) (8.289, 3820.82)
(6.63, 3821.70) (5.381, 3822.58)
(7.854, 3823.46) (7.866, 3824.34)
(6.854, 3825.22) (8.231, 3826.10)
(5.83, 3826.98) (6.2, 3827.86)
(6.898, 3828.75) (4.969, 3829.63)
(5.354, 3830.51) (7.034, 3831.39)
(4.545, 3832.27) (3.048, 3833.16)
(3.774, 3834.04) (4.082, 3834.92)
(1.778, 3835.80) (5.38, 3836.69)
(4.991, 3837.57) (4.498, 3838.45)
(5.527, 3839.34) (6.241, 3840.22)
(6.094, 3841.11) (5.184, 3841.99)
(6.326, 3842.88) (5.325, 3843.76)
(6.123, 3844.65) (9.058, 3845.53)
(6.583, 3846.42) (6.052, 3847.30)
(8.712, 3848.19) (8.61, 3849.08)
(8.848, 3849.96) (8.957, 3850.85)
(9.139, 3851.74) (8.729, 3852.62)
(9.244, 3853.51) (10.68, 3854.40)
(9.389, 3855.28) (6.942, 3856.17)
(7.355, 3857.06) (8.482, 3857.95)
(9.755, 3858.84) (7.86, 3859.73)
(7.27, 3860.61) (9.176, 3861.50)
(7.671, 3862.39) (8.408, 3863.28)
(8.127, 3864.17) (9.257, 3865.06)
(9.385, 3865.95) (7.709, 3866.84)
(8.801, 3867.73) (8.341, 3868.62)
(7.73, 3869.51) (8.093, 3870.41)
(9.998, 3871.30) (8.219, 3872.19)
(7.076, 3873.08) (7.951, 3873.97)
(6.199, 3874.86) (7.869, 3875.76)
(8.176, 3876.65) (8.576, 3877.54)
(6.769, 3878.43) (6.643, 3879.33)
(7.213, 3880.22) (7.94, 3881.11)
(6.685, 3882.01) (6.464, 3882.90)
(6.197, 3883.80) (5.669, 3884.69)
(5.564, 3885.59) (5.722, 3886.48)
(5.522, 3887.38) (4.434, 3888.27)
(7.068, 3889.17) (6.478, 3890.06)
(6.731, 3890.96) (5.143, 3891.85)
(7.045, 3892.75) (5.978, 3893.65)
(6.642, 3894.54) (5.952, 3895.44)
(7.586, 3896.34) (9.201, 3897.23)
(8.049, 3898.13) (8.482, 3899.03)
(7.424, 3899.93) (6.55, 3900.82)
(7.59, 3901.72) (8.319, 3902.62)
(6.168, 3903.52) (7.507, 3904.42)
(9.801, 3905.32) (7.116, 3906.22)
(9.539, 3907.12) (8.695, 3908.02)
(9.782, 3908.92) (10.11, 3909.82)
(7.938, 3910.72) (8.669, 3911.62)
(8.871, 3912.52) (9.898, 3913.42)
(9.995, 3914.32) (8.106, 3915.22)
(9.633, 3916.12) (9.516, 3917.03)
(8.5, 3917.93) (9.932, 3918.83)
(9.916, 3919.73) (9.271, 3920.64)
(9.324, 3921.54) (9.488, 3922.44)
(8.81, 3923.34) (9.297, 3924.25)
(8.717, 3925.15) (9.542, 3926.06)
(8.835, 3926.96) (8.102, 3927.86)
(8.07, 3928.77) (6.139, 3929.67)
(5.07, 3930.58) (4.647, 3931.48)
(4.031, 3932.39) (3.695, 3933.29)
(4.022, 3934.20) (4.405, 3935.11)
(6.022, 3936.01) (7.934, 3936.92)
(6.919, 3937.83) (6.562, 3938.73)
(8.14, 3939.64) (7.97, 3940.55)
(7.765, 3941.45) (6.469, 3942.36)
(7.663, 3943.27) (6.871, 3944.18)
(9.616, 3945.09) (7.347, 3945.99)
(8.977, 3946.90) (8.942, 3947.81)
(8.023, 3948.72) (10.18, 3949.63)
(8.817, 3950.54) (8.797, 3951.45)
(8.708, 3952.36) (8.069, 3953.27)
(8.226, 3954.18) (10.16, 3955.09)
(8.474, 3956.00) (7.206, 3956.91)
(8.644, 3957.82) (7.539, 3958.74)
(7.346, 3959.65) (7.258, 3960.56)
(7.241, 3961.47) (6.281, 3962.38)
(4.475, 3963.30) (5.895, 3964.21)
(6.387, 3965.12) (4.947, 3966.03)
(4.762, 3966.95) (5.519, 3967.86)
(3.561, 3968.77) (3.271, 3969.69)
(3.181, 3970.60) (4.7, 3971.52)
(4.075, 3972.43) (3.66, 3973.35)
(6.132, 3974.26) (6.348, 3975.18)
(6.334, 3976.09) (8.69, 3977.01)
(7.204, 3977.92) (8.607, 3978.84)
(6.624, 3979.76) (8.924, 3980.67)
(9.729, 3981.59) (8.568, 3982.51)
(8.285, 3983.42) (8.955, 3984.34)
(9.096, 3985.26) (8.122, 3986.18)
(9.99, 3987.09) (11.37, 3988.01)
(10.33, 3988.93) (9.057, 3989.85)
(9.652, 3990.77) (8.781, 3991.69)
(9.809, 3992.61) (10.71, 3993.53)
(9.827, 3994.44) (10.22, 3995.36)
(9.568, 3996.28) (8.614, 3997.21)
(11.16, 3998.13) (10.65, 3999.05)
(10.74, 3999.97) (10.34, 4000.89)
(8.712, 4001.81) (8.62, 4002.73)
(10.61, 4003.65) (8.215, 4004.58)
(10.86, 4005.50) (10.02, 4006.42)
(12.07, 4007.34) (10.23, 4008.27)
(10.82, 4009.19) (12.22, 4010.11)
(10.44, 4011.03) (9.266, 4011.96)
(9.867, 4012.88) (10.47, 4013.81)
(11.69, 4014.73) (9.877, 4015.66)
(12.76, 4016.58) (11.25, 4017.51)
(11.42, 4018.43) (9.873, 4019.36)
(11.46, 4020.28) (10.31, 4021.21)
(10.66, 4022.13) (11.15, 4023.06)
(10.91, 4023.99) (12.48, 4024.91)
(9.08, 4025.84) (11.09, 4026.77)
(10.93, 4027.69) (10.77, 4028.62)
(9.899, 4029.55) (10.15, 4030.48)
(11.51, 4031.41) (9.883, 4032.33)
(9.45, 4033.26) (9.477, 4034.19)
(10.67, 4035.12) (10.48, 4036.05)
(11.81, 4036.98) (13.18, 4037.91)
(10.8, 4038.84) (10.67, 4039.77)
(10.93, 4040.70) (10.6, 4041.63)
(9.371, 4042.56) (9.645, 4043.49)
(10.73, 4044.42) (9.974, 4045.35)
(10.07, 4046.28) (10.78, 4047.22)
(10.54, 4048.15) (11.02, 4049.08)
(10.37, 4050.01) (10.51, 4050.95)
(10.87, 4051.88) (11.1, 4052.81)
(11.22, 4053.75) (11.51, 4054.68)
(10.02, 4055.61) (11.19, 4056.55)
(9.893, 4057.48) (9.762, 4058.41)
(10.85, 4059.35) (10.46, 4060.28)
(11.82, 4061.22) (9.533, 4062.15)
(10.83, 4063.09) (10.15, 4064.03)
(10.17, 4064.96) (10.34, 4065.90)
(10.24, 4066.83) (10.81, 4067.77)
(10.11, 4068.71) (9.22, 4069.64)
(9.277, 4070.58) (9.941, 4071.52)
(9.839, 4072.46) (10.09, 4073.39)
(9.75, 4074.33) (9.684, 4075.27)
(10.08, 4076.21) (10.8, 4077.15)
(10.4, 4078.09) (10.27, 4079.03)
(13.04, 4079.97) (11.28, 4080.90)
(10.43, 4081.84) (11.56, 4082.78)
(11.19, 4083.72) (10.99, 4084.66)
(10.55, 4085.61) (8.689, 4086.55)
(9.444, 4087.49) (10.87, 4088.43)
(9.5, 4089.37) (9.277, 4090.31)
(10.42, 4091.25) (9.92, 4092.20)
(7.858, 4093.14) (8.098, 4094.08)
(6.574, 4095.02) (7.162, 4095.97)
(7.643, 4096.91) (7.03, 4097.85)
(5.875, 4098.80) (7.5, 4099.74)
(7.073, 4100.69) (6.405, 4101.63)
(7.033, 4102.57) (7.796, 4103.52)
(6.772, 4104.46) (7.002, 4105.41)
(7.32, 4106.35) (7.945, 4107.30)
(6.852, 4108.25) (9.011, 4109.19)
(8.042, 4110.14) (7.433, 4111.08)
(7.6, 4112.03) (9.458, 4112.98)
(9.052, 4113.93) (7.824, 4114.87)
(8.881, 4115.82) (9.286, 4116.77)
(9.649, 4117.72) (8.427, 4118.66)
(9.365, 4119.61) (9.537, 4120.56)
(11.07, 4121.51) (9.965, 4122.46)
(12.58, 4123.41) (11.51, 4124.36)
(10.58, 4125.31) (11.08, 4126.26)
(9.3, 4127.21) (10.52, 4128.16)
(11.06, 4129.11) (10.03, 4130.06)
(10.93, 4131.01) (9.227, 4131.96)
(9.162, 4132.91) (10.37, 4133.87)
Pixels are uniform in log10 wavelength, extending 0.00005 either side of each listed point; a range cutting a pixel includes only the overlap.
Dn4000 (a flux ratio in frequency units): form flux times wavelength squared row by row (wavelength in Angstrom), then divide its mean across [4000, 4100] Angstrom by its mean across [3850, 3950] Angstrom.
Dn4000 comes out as 1.4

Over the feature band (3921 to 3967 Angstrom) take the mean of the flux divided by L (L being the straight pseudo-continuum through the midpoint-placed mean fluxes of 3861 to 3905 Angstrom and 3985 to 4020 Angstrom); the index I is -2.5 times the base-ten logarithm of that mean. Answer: 0.18 mag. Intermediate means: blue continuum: 7.34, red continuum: 10.2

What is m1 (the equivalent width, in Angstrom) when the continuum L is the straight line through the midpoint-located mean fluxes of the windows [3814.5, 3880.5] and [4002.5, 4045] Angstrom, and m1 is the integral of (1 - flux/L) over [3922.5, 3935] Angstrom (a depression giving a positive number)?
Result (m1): 2.7 Angstrom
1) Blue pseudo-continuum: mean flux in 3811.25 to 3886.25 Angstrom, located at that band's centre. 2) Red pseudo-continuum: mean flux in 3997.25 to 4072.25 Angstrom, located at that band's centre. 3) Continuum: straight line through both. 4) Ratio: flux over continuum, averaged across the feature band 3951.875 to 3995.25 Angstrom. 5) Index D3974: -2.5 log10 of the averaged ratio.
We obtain 0.25 mag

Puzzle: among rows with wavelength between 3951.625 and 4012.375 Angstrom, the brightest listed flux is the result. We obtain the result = 12.22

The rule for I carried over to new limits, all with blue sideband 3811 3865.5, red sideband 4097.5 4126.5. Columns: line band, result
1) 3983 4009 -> -0.24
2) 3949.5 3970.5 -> 0.11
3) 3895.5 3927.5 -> -0.17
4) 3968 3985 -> 0.20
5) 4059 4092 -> -0.23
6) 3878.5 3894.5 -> 0.16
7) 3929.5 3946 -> 0.19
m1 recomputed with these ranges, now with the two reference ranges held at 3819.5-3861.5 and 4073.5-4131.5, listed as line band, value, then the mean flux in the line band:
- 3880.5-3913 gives 0.31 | 7.3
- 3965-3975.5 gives 4.43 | 4.63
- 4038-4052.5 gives -3.05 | 10.5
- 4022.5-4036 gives -3.11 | 10.5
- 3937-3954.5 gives -0.67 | 8.11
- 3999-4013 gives -3.15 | 10.2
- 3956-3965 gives 1.13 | 6.94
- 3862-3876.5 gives -2.18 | 8.18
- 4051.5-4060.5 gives -1.93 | 10.7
